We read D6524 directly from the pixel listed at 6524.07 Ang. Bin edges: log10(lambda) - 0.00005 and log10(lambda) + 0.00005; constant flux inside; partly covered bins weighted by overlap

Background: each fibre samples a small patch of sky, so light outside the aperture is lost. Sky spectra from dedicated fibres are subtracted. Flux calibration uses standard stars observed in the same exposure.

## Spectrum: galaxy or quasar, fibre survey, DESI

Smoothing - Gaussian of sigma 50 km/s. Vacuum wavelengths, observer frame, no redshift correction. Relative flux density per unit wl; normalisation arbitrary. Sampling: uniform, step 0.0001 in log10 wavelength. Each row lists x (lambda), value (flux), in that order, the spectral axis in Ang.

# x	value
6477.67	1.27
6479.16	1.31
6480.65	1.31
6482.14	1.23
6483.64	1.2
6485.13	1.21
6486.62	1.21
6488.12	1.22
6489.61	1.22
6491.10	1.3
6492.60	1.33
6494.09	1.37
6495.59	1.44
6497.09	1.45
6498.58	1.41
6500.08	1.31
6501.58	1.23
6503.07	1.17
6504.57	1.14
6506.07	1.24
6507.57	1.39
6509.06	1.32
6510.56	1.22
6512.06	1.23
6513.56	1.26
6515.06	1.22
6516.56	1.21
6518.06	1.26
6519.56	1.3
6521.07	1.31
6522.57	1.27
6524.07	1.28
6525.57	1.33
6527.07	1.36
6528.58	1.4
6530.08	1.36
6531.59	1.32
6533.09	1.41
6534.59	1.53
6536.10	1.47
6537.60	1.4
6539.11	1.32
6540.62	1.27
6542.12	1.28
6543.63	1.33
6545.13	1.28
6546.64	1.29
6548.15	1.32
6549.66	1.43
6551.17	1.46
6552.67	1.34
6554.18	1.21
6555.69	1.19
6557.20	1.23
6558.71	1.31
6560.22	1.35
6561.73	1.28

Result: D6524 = 1.28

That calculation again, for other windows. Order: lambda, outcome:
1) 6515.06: 1.22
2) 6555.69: 1.19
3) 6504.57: 1.14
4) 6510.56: 1.22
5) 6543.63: 1.33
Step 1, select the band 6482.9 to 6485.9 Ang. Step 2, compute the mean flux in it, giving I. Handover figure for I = 1.21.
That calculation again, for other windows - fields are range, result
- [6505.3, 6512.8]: 1.28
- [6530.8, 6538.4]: 1.42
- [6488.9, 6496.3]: 1.33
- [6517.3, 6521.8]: 1.29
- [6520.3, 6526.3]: 1.3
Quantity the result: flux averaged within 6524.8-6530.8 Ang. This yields 1.36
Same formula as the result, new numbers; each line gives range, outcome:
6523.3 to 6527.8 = 1.33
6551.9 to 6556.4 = 1.25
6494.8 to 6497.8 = 1.44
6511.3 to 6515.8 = 1.24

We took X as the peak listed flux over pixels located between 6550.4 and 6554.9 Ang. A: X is 1.46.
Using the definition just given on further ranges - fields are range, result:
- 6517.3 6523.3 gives 1.31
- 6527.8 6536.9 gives 1.53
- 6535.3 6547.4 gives 1.47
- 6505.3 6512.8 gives 1.39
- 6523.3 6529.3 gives 1.4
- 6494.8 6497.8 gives 1.45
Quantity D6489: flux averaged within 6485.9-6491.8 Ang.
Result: 1.24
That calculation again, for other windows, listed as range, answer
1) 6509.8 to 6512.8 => 1.22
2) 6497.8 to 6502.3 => 1.32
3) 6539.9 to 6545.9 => 1.29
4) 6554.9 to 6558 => 1.21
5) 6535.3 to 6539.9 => 1.39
